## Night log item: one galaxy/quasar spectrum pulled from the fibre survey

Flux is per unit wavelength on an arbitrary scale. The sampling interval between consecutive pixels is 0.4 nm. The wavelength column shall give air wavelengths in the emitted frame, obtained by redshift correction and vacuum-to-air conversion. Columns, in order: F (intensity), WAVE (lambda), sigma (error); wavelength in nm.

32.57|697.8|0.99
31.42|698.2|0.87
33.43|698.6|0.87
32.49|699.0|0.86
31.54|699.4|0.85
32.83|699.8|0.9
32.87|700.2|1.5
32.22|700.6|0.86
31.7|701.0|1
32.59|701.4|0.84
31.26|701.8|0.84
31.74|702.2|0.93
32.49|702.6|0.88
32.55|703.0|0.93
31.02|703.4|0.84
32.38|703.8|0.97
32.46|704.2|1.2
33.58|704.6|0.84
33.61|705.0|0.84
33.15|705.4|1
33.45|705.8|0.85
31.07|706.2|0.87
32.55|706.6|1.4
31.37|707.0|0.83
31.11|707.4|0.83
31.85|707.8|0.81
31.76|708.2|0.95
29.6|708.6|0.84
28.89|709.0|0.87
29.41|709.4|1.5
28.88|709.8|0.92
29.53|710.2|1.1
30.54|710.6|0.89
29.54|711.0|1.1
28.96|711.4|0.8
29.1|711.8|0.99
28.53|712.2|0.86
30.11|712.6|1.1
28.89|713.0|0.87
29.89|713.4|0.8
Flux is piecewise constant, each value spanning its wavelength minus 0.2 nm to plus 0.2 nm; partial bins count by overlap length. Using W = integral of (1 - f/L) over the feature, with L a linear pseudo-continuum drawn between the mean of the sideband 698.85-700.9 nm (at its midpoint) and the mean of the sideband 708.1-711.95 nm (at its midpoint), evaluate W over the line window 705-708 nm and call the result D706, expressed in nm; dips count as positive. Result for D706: -0.16 nm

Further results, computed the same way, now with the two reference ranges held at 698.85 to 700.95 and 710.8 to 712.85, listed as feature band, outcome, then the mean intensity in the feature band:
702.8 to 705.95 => -0.161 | 32.8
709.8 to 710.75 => -0.004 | 29.8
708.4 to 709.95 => 0.037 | 29.2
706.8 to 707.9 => -0.036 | 31.4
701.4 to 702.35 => 0.003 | 31.7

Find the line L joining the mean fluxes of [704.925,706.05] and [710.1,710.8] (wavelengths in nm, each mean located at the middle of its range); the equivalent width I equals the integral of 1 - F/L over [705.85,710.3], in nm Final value 0.136 nm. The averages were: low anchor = 33.3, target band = 30.7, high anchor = 30.1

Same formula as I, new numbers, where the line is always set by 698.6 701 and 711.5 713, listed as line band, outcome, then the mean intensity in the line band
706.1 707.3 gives -0.041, 31.7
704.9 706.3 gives -0.090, 32.9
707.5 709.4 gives -0.017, 30.4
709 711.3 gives 0.018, 29.5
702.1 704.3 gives -0.040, 32.1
